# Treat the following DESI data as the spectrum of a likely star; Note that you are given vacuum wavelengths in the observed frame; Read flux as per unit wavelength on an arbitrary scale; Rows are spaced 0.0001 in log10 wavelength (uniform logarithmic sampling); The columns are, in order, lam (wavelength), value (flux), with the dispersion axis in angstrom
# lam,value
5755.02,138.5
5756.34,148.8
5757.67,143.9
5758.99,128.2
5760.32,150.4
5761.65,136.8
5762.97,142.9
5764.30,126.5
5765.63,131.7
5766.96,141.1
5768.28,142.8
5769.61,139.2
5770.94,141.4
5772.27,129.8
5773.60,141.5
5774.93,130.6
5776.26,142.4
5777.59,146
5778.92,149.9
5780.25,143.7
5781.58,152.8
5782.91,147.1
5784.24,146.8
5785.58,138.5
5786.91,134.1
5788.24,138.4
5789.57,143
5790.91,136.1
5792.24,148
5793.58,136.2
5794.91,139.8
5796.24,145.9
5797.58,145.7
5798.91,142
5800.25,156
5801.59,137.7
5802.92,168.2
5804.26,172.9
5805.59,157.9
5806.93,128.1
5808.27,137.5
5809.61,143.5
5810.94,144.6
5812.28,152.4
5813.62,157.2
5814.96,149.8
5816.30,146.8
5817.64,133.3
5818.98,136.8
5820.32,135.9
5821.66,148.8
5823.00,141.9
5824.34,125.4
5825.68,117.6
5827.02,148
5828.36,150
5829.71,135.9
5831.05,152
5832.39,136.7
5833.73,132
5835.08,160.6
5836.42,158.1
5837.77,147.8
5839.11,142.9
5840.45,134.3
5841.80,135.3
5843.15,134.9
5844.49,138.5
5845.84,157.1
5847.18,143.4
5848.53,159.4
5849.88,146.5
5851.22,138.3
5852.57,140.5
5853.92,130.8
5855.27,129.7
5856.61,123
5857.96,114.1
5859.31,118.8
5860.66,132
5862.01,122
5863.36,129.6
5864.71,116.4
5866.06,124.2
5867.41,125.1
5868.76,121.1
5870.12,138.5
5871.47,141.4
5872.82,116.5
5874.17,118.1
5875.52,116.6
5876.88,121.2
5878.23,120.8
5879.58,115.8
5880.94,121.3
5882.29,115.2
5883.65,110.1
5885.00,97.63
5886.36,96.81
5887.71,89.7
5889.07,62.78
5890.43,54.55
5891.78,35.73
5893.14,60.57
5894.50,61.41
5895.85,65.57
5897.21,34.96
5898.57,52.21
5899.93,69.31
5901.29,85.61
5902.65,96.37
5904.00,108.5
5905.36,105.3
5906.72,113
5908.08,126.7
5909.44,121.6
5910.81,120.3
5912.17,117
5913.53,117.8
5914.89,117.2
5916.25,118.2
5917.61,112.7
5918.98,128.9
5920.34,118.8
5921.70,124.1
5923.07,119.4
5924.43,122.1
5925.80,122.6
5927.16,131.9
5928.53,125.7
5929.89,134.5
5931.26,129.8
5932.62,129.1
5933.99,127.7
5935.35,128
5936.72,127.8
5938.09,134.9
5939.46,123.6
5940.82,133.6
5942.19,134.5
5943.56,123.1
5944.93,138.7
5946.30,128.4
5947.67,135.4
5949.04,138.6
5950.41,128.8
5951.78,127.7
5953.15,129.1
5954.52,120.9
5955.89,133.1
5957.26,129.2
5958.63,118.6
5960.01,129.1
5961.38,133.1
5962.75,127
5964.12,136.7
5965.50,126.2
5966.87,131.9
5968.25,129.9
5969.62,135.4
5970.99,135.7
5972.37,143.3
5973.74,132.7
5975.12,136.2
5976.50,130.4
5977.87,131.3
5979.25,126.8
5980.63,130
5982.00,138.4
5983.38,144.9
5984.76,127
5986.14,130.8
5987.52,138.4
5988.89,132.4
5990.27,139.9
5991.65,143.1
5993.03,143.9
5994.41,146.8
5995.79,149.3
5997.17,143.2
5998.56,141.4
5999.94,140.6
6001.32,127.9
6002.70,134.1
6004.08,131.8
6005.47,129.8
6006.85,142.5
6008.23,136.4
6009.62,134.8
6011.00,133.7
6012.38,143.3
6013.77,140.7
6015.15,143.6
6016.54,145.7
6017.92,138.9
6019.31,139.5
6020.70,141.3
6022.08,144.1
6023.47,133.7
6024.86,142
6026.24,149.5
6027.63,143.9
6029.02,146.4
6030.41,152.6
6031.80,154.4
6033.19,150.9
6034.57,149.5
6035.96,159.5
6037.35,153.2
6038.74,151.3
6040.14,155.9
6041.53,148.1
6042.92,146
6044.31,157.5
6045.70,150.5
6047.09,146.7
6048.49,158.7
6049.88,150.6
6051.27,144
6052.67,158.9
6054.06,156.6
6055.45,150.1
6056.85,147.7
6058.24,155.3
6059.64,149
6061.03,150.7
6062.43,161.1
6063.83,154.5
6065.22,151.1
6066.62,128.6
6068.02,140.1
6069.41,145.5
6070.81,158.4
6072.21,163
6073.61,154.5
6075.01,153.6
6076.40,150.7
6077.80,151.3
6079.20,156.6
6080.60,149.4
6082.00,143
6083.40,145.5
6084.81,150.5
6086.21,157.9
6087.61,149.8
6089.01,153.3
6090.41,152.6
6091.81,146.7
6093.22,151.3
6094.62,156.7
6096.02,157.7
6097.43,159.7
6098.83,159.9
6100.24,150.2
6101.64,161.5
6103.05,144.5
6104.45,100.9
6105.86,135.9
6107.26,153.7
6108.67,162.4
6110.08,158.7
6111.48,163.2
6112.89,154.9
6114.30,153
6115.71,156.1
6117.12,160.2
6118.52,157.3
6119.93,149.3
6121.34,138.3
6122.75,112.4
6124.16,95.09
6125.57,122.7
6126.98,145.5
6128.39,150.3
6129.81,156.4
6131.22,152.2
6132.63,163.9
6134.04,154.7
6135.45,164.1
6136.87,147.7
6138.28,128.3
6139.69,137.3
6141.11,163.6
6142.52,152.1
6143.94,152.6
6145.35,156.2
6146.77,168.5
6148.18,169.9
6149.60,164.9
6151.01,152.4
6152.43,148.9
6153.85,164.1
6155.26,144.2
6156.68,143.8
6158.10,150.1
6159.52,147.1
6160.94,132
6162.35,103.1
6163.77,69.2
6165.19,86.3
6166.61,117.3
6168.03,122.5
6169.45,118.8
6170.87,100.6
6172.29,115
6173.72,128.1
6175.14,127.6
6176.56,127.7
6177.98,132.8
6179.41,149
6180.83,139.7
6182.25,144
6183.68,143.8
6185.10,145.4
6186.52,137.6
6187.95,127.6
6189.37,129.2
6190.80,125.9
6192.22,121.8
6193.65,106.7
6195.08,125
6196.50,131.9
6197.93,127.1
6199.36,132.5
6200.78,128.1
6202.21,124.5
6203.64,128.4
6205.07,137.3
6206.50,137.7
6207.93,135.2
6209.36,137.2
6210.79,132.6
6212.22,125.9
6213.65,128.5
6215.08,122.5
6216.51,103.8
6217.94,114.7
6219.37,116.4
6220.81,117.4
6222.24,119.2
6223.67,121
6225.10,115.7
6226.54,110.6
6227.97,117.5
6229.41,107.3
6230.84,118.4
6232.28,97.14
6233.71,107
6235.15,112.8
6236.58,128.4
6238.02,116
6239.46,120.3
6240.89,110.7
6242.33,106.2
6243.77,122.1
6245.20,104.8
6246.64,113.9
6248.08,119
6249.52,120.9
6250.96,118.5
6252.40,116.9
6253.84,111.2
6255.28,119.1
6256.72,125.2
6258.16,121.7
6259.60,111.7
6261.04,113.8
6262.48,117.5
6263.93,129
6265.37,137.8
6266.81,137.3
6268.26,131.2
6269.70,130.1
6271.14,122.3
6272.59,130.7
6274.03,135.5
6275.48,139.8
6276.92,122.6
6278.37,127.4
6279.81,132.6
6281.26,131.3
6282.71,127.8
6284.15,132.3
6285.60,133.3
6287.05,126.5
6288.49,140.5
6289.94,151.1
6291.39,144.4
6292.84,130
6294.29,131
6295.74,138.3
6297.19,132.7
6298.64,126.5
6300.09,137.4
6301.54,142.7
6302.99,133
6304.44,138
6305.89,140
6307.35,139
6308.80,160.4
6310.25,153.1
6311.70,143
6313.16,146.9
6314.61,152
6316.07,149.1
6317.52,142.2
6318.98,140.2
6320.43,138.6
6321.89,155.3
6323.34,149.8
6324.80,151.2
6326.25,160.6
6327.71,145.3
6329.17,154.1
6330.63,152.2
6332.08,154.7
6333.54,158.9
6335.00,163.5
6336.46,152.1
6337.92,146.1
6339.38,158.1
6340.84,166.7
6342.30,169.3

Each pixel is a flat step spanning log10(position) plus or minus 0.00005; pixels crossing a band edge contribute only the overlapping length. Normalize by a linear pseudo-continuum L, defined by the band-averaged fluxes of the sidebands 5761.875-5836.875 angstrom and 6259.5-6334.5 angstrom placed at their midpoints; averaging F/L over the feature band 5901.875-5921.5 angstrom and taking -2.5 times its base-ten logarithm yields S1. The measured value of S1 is 0.22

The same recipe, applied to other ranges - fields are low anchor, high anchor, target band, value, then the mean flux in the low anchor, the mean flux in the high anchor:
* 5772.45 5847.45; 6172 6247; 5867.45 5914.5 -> 0.374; 144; 124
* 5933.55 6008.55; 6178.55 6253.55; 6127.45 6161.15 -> -0.210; 133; 123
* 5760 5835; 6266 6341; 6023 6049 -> -0.059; 143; 142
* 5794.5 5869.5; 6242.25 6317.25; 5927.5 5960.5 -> 0.067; 140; 131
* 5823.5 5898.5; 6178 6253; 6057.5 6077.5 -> -0.235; 120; 123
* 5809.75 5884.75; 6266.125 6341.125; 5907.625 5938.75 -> 0.096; 134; 142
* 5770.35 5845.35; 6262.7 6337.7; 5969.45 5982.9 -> 0.064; 143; 141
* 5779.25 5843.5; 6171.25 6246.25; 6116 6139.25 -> -0.128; 144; 124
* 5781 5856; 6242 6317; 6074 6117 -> -0.118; 144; 131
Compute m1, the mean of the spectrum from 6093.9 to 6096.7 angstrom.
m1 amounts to 158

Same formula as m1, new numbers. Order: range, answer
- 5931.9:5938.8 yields 129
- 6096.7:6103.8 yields 155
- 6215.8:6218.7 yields 110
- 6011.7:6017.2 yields 143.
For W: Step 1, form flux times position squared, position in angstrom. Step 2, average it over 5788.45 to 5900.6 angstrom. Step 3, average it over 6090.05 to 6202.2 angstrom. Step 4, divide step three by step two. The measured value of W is 1.2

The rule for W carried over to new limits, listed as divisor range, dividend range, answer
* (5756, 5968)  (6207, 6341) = 1.18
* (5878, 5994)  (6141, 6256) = 1.17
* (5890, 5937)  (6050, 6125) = 1.51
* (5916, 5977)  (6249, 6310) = 1.13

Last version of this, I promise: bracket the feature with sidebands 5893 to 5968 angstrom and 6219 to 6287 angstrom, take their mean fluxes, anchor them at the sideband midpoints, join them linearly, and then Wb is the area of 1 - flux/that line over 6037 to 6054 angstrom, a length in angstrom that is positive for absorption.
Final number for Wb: -4.7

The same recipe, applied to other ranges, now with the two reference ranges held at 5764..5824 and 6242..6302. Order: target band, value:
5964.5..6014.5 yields 0.2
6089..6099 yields -1.6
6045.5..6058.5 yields -1.7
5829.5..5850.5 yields -0.5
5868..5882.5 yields 1.9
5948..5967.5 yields 1.2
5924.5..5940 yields 1.1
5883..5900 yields 8.7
